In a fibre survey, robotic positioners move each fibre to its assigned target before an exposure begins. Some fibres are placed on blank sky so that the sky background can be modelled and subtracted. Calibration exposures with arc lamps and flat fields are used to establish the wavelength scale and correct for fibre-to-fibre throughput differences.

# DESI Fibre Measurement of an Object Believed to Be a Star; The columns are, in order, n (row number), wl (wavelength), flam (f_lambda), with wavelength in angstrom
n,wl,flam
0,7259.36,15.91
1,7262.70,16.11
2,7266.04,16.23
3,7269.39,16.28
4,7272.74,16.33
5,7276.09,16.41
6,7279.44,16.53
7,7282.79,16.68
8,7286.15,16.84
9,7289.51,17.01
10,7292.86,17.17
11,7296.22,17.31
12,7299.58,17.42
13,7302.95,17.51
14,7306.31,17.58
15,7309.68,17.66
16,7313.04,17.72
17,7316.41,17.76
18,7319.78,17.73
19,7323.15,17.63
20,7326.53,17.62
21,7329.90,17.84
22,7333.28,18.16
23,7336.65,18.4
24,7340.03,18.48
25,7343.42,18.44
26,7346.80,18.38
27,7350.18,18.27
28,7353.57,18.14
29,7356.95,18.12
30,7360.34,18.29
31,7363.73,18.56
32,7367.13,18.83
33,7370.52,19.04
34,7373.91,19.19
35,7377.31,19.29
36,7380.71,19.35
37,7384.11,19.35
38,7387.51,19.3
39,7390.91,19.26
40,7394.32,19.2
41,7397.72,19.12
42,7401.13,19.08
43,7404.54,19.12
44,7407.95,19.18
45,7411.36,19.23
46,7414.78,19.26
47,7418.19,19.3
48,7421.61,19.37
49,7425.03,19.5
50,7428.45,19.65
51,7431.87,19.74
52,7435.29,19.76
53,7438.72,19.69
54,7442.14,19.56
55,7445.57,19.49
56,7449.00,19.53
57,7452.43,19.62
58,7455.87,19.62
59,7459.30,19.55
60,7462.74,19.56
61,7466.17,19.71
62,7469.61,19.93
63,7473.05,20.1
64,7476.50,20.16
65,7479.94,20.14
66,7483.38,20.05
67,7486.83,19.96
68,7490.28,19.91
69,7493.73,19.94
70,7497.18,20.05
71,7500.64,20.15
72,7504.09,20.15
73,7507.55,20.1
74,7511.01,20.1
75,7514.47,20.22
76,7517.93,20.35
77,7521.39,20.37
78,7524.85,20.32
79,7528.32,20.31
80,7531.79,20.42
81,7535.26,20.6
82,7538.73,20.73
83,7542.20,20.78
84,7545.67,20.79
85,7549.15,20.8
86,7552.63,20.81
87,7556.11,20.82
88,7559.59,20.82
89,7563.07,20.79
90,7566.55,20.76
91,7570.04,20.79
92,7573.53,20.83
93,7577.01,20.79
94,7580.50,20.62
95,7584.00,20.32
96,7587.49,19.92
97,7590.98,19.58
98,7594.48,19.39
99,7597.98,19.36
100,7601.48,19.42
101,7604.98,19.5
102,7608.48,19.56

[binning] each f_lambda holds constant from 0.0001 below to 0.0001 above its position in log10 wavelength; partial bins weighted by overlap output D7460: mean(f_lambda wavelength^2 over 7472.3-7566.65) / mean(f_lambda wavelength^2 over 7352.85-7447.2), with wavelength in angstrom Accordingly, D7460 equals 1.1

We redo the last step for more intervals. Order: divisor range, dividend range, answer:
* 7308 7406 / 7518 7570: 1.17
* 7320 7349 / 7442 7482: 1.13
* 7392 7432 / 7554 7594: 1.11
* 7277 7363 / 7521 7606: 1.23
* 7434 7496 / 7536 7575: 1.08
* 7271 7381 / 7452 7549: 1.18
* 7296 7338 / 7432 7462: 1.15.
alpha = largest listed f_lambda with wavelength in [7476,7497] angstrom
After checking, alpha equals 20.16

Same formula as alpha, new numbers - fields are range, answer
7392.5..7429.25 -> 19.65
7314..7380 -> 19.29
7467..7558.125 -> 20.82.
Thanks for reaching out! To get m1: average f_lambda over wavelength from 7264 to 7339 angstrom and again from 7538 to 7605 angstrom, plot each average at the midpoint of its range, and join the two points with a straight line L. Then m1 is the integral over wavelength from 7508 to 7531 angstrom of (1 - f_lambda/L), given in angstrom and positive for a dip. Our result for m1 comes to -0.6 angstrom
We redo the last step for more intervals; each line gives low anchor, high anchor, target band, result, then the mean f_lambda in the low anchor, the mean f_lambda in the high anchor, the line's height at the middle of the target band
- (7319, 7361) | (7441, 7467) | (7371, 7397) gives -0.8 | 18.1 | 19.6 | 18.7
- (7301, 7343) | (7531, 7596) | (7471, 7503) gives -0.6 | 17.9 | 20.6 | 19.7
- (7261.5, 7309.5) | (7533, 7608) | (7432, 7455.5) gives -1.0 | 16.8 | 20.4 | 18.8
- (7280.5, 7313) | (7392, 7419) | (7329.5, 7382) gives -0.7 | 17.3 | 19.2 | 18.3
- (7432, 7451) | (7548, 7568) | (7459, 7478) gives 0.0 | 19.6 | 20.8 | 19.9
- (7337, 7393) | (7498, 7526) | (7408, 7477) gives -0.2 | 18.8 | 20.2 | 19.5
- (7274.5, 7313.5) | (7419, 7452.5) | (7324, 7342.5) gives -0.3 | 17.1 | 19.6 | 17.8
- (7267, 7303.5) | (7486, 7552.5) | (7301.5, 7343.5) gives -1.2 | 16.8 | 20.3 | 17.4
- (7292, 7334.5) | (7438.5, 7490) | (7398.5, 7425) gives -0.3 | 17.6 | 19.8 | 19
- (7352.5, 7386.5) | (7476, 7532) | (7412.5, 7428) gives 0.0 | 18.8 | 20.2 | 19.3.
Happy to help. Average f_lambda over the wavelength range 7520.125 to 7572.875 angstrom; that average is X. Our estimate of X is 20.7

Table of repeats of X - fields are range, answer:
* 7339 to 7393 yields 18.8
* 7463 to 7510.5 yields 20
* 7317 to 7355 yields 18.1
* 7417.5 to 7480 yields 19.7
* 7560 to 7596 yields 20.4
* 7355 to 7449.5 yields 19.2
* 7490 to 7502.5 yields 20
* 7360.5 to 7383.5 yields 19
